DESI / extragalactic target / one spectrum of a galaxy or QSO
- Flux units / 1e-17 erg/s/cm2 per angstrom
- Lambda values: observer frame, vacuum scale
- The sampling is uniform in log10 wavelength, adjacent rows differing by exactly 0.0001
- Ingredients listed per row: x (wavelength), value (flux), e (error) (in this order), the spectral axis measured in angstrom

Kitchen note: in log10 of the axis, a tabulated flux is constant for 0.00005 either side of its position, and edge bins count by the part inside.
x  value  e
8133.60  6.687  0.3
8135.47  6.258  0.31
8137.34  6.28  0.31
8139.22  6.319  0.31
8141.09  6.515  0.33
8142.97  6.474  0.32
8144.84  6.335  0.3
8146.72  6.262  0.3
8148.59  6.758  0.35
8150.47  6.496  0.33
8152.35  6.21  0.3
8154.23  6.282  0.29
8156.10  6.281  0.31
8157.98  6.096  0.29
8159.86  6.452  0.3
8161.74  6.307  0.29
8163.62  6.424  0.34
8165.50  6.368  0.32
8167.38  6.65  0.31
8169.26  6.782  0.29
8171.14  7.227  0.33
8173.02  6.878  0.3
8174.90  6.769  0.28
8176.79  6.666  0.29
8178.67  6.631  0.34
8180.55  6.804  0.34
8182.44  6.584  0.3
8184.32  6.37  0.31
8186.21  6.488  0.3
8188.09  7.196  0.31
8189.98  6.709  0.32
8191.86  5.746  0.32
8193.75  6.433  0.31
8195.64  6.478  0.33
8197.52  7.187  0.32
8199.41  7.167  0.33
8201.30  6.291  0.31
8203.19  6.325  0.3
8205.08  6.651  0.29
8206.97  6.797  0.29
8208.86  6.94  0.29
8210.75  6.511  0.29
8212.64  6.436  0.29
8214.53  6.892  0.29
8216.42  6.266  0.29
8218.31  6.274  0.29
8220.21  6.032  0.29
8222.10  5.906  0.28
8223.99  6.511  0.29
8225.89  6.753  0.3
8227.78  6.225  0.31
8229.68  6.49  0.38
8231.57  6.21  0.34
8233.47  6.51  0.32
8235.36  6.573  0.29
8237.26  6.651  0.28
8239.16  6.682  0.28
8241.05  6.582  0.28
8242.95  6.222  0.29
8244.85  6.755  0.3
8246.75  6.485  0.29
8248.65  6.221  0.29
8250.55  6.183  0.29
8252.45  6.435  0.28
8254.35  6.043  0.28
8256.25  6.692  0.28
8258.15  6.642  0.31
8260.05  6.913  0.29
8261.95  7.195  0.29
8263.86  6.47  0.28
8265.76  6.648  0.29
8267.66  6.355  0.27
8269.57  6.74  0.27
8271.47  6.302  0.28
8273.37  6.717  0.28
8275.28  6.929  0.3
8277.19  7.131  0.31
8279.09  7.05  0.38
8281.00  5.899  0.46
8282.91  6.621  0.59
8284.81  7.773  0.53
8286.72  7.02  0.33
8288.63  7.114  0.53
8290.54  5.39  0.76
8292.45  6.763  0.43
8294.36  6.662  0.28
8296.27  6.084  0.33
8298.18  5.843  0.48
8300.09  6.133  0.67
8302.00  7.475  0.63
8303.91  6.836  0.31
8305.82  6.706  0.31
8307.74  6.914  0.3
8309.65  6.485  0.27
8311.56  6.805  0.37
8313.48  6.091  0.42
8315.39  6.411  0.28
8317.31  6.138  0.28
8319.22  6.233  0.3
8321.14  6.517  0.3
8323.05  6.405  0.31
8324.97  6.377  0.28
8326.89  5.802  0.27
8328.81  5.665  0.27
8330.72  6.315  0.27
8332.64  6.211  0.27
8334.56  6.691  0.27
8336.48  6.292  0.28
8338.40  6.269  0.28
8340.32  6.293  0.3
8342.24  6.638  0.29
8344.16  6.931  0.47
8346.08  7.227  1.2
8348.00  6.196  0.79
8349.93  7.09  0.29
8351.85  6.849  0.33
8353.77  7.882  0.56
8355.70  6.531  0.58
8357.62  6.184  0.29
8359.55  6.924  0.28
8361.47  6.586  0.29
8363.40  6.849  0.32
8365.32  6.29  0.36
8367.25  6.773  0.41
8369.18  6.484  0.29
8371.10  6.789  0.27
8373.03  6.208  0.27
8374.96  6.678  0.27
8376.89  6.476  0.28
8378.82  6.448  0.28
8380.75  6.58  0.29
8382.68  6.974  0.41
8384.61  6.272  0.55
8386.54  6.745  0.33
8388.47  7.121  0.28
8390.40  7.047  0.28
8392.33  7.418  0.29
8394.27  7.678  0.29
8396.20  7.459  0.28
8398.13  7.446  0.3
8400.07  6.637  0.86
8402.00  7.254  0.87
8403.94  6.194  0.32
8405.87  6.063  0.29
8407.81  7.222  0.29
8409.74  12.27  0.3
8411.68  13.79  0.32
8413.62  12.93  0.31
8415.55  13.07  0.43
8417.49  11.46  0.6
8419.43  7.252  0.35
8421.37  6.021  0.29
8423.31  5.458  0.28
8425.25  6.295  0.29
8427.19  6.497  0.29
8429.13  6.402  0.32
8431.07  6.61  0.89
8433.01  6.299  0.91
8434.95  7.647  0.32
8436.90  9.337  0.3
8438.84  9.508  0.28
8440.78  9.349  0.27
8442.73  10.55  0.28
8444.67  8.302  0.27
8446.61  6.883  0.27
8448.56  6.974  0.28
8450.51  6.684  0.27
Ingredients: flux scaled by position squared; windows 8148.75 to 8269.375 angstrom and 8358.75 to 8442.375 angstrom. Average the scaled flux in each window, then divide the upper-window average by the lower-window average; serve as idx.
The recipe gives 1.2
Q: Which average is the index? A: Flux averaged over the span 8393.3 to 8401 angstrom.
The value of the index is 7.31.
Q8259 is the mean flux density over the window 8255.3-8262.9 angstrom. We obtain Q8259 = 6.87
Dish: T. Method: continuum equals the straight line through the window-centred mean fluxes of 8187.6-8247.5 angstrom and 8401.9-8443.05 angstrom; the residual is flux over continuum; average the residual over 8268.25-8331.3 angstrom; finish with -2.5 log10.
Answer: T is 0.12 mag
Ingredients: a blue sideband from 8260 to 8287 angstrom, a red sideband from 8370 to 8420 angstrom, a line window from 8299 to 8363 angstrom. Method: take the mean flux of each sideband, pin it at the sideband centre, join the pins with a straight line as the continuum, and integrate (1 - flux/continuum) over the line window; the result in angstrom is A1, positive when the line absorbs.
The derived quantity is 6.9 angstrom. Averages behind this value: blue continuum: 6.77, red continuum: 7.98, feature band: 6.55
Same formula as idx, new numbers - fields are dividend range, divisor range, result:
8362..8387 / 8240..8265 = 1.04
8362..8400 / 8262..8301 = 1.06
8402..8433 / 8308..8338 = 1.36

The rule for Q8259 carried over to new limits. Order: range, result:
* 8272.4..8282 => 6.74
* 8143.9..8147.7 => 6.32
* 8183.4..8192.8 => 6.5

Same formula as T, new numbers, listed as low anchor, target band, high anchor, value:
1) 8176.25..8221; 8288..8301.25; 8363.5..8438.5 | 0.126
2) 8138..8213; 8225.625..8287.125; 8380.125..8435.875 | 0.062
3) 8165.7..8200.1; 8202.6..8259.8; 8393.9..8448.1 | 0.088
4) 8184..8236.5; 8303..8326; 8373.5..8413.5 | 0.101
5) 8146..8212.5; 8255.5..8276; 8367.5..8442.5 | 0.053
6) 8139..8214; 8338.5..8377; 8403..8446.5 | 0.195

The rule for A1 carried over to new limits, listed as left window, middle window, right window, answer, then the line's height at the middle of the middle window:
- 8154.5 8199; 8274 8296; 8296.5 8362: -0.7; 6.54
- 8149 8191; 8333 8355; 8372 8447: 2.2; 7.5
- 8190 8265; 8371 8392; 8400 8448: 3.4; 7.99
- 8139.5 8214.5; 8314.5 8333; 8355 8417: 2.7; 7.28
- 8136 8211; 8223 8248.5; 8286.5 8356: 0.1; 6.54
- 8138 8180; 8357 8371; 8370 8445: 1.8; 7.6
